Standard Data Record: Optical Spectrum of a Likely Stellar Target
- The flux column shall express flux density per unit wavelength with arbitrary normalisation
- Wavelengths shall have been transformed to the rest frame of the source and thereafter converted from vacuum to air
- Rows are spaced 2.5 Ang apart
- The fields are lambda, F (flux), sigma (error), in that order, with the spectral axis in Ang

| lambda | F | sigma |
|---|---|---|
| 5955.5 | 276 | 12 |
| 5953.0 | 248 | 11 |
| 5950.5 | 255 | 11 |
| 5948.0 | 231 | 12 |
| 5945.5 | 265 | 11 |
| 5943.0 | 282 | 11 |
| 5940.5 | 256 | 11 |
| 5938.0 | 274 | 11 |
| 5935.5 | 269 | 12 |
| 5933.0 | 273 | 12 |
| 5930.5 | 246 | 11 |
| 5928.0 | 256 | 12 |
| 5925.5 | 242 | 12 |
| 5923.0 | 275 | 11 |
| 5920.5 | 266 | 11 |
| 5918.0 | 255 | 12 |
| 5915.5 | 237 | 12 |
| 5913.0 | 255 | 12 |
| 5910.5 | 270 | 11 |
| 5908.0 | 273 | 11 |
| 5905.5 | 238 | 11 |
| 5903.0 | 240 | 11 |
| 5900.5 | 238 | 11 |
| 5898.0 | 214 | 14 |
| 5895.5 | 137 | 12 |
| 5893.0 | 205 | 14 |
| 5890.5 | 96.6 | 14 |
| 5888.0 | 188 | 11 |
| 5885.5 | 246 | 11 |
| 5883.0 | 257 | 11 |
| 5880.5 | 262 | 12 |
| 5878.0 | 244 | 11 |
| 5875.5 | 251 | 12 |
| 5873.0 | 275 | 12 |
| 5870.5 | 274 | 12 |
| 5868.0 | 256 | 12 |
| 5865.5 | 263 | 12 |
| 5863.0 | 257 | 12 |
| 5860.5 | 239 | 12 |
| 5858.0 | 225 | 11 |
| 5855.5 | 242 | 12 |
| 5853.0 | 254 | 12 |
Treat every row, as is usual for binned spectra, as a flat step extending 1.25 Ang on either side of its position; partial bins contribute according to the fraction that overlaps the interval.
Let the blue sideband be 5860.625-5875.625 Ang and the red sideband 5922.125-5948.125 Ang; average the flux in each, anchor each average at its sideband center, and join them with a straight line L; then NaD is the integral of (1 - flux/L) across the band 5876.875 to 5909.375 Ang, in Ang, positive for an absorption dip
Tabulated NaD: 5.4 Ang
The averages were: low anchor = 262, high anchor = 262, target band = 218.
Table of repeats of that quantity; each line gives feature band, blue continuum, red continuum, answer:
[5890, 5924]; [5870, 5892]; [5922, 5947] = 2.2 Ang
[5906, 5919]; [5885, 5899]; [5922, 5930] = -1.9 Ang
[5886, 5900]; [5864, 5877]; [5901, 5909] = 4.3 Ang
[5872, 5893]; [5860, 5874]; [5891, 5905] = 0.7 Ang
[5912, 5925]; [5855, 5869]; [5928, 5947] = 0.2 Ang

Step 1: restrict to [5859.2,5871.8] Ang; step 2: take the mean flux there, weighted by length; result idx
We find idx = 258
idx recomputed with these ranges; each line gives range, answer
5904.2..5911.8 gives 260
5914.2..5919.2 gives 246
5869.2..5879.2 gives 261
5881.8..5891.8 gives 197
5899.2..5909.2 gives 247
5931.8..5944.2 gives 271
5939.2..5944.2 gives 269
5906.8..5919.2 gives 258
